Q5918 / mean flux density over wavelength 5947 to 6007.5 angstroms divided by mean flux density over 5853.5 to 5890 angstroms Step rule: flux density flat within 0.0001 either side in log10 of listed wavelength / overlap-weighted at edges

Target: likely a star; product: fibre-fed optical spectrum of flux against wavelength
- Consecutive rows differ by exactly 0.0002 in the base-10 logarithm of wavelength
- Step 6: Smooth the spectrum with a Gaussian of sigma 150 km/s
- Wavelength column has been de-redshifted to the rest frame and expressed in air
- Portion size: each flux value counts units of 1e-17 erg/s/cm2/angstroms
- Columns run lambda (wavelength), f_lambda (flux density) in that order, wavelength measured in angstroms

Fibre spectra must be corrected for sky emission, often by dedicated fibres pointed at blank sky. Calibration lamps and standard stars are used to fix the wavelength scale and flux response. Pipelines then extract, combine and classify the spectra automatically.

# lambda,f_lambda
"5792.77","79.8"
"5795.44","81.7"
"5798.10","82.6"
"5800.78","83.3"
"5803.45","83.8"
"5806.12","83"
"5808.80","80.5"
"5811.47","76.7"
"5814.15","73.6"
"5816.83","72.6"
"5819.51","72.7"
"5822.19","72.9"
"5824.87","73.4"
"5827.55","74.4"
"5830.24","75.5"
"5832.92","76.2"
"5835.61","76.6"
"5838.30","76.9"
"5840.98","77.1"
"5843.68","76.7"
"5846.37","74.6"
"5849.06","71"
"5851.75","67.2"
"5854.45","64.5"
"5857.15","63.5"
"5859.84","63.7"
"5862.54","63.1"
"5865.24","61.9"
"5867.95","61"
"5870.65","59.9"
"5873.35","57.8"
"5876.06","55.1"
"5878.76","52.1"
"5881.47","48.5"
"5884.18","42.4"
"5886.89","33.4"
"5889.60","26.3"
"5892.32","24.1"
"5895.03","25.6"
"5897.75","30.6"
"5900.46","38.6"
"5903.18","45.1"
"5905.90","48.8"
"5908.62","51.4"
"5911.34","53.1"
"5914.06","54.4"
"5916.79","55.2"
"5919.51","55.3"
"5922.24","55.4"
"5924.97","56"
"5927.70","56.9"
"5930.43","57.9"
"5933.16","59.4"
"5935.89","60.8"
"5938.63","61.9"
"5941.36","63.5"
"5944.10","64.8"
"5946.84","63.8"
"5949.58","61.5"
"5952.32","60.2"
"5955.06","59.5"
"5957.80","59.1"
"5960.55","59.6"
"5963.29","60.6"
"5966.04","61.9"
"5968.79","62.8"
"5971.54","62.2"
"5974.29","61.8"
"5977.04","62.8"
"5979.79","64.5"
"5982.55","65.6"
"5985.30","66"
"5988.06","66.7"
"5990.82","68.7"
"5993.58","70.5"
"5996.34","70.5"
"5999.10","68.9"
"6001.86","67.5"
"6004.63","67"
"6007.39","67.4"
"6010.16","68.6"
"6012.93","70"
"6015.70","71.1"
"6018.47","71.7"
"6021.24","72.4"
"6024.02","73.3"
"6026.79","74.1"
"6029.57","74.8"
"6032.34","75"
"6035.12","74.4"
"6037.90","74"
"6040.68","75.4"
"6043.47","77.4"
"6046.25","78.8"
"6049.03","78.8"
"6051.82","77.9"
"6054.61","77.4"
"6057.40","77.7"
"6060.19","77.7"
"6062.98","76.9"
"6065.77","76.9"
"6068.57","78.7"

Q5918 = 1.18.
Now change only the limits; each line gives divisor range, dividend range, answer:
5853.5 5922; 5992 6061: 1.48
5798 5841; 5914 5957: 0.77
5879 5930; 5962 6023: 1.49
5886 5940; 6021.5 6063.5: 1.60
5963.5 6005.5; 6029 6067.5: 1.17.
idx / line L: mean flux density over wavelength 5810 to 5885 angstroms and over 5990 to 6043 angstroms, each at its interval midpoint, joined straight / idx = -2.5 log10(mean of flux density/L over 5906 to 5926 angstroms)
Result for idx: 0.27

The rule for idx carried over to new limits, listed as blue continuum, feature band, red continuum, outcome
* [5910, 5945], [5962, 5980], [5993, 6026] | 0.04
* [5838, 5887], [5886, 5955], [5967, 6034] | 0.26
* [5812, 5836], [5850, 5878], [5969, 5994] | 0.17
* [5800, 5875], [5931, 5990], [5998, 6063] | 0.17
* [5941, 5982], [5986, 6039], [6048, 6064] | -0.01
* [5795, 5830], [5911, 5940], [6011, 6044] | 0.30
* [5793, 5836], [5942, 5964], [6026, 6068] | 0.25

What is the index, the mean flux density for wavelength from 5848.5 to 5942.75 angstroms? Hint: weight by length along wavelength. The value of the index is 52.6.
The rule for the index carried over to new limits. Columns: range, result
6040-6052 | 77.8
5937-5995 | 63.2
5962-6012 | 65.8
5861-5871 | 61.6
